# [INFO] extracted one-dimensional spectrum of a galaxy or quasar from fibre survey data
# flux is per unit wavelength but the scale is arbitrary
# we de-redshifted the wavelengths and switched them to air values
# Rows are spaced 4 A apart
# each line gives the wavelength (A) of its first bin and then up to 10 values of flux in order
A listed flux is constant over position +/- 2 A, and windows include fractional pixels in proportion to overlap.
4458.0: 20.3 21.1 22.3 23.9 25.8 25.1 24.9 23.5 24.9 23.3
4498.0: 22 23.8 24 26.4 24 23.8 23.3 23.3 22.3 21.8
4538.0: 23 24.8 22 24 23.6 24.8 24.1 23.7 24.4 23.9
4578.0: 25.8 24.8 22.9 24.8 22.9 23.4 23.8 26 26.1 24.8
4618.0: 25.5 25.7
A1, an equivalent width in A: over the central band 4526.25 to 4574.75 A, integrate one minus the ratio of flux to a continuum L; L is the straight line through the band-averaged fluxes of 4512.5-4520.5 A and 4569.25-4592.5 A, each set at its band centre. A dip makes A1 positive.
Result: 1.27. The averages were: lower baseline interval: 23.9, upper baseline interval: 24.4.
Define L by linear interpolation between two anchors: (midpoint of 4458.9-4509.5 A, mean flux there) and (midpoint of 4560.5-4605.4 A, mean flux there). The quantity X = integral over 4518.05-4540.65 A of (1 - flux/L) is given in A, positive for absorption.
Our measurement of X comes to 1.0 A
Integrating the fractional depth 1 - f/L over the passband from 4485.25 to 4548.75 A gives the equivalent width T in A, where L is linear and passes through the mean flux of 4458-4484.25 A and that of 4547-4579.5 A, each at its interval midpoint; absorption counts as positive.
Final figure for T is 1.0 A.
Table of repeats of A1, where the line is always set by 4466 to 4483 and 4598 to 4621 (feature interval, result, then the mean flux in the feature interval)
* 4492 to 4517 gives 0.8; 23.9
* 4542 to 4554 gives 0.7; 23.4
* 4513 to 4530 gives 0.9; 23.4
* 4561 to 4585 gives 0.5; 24.4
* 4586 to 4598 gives 0.7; 23.6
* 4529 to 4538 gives 0.9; 22.2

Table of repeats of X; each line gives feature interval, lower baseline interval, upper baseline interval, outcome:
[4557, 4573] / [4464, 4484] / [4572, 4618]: 0.2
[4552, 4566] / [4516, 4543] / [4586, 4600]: -0.5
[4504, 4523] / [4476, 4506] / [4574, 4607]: -0.3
